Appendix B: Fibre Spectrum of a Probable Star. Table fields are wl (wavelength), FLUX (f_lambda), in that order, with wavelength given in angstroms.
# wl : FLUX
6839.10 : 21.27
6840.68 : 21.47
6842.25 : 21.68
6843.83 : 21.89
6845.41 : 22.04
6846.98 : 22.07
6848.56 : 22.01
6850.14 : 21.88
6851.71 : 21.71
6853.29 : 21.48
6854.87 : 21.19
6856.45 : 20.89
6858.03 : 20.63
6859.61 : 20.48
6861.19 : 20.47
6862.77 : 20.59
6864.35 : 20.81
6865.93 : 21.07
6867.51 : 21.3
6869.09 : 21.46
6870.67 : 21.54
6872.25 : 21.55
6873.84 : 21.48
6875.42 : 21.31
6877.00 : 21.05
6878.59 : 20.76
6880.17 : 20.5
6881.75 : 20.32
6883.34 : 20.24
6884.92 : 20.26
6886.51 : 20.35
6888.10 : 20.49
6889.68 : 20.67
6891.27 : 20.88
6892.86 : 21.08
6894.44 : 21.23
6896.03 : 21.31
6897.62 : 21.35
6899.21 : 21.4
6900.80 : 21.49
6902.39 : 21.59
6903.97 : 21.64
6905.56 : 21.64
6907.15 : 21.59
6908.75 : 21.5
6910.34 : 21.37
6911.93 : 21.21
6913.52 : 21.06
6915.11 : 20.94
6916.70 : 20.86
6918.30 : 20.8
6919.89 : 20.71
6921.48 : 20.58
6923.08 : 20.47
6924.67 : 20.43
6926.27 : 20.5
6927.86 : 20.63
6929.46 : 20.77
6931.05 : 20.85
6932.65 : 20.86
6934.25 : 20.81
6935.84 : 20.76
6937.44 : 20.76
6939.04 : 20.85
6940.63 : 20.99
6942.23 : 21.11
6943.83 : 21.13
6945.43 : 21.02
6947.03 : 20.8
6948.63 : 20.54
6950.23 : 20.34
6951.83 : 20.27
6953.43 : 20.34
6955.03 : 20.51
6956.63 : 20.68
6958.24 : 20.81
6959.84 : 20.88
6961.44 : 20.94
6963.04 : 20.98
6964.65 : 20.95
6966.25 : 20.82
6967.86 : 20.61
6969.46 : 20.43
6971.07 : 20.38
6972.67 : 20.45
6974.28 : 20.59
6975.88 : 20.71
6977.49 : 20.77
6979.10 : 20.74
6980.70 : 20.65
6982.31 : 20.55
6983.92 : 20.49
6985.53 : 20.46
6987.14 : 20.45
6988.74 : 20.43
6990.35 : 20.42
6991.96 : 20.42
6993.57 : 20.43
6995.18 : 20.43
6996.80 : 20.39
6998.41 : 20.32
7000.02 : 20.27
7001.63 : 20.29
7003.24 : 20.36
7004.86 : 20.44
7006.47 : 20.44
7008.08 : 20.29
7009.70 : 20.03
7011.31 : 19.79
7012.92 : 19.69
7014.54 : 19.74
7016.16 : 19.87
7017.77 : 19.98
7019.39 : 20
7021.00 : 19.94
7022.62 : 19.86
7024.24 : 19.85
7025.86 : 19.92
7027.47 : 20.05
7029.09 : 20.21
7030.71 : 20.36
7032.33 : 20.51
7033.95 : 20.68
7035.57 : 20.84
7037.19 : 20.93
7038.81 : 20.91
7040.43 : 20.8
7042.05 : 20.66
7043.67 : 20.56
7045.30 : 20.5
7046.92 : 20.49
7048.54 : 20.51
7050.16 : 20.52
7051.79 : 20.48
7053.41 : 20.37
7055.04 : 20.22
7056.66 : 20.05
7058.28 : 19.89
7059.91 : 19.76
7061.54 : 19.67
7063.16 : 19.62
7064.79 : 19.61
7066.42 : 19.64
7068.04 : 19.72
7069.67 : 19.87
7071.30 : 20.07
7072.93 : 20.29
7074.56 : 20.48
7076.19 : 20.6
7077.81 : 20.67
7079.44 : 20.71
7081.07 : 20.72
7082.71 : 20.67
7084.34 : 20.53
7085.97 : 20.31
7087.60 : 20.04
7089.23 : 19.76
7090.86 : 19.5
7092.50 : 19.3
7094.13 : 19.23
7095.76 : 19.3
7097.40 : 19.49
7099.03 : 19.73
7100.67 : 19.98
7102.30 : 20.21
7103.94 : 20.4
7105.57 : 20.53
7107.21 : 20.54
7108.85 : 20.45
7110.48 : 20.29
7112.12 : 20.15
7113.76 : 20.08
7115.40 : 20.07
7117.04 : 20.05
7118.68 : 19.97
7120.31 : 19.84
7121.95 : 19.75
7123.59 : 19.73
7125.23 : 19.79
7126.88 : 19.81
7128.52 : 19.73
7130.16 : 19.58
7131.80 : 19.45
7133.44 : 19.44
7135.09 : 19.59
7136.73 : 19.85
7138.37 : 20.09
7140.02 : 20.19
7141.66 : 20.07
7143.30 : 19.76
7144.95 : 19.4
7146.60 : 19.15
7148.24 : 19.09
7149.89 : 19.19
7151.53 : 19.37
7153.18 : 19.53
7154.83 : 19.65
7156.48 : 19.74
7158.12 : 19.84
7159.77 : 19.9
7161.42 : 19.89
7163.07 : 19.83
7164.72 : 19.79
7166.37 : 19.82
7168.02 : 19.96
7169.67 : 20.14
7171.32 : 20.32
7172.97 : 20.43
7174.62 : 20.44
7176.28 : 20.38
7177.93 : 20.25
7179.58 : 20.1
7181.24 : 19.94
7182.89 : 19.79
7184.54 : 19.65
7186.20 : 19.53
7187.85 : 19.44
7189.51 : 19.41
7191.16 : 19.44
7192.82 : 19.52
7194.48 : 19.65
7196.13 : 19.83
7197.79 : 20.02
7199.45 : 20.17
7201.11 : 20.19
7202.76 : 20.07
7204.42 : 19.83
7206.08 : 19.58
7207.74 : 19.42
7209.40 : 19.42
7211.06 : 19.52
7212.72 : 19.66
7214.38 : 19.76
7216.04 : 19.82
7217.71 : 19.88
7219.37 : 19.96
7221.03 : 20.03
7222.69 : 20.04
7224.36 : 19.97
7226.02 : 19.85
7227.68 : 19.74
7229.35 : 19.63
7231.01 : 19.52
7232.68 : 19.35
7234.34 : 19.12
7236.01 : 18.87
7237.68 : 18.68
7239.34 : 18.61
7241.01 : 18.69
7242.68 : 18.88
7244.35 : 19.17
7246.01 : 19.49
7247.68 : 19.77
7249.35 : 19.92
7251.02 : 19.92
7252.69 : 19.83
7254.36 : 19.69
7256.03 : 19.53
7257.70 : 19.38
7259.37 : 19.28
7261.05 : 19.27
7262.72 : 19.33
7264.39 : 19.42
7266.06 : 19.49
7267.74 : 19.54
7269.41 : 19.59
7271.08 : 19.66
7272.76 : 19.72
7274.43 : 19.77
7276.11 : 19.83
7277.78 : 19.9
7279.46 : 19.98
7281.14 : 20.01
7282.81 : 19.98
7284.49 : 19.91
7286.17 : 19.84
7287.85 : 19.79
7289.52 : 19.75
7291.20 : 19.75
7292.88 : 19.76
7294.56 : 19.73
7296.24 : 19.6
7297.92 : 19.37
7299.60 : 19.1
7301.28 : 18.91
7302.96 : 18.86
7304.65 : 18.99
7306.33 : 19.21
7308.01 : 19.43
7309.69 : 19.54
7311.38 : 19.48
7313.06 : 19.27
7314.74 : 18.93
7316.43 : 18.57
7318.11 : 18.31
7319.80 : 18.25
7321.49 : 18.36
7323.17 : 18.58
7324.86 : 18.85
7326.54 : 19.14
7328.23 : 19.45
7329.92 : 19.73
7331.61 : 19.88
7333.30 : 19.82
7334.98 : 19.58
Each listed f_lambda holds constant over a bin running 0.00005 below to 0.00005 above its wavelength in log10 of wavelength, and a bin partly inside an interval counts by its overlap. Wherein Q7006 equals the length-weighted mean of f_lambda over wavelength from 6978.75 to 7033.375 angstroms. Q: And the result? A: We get 20.2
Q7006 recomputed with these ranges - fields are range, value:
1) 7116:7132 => 19.8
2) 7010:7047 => 20.3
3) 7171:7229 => 19.9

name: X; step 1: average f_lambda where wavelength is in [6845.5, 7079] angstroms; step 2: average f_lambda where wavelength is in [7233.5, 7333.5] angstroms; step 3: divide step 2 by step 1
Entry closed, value 0.94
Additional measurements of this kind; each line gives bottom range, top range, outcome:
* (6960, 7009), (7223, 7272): 0.95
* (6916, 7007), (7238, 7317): 0.94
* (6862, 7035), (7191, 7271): 0.95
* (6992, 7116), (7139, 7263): 0.97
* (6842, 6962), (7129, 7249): 0.94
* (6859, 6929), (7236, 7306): 0.93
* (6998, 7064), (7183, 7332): 0.96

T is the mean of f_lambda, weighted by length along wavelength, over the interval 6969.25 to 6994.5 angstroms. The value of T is 20.5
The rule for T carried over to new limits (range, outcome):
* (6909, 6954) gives 20.8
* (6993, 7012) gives 20.3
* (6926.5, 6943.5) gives 20.8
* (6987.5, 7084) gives 20.3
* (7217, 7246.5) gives 19.4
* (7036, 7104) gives 20.2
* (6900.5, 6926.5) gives 21.1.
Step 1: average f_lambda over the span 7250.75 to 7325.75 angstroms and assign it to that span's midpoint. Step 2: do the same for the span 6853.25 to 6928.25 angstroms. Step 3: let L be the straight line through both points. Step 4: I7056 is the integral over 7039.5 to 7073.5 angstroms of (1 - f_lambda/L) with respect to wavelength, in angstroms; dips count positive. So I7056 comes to 0.27 angstroms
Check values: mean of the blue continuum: 21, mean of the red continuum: 19.4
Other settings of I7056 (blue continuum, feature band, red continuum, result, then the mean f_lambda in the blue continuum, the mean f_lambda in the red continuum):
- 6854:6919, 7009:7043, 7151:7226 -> 0.4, 21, 19.8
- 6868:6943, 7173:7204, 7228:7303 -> -0.1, 21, 19.5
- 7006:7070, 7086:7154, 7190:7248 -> 0.4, 20.2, 19.6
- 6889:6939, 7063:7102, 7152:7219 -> 0.5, 21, 19.8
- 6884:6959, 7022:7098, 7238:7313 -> 0.6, 20.9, 19.5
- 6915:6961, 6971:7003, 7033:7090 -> 0.1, 20.7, 20.3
